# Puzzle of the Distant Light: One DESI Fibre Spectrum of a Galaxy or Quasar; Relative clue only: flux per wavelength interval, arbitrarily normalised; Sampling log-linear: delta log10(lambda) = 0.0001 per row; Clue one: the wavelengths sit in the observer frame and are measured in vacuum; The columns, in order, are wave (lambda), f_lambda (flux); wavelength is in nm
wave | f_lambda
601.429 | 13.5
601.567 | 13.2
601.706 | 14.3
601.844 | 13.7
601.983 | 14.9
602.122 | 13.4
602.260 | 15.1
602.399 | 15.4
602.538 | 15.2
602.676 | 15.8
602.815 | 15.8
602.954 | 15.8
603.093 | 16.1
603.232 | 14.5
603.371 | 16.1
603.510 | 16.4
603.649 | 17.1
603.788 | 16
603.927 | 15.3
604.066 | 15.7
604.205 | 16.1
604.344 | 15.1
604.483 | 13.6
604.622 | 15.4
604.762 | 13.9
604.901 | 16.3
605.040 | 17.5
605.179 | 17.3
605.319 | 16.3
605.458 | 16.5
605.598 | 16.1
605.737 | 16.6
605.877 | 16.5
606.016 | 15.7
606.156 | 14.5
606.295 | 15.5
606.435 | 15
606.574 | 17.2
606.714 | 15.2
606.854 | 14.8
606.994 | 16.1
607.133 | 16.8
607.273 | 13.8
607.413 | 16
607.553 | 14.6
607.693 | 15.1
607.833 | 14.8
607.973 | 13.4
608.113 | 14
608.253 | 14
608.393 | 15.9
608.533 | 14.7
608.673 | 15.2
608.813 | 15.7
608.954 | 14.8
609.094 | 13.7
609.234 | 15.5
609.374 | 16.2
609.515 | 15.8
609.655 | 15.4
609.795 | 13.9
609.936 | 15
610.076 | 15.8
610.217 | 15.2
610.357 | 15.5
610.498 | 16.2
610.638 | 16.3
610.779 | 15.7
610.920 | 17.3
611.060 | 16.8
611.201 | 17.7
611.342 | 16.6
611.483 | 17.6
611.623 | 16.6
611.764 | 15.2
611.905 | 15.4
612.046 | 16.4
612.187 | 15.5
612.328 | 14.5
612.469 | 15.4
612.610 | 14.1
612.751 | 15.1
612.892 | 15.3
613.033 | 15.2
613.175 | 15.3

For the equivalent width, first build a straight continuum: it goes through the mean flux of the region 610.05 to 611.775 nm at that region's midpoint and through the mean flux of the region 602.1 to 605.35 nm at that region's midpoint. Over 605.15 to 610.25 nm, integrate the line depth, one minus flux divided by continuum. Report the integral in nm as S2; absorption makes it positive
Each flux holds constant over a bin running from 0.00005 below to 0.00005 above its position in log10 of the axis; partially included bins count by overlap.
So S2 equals 0.23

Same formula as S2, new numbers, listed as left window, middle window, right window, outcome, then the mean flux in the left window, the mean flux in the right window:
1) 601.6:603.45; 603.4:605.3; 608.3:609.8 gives -0.094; 15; 15.2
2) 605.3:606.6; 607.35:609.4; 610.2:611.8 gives 0.167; 15.9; 16.5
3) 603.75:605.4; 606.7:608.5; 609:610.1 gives 0.049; 15.7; 15.1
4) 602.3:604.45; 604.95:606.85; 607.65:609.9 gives -0.096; 15.7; 14.9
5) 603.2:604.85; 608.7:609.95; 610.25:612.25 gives 0.076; 15.5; 16.3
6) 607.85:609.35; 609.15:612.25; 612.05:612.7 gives -0.221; 14.7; 15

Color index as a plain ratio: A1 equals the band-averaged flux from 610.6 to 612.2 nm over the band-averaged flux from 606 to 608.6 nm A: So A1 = 1.09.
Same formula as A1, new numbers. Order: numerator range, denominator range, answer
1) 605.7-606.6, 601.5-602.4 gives 1.11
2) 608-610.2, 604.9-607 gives 0.93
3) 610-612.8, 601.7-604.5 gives 1.04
